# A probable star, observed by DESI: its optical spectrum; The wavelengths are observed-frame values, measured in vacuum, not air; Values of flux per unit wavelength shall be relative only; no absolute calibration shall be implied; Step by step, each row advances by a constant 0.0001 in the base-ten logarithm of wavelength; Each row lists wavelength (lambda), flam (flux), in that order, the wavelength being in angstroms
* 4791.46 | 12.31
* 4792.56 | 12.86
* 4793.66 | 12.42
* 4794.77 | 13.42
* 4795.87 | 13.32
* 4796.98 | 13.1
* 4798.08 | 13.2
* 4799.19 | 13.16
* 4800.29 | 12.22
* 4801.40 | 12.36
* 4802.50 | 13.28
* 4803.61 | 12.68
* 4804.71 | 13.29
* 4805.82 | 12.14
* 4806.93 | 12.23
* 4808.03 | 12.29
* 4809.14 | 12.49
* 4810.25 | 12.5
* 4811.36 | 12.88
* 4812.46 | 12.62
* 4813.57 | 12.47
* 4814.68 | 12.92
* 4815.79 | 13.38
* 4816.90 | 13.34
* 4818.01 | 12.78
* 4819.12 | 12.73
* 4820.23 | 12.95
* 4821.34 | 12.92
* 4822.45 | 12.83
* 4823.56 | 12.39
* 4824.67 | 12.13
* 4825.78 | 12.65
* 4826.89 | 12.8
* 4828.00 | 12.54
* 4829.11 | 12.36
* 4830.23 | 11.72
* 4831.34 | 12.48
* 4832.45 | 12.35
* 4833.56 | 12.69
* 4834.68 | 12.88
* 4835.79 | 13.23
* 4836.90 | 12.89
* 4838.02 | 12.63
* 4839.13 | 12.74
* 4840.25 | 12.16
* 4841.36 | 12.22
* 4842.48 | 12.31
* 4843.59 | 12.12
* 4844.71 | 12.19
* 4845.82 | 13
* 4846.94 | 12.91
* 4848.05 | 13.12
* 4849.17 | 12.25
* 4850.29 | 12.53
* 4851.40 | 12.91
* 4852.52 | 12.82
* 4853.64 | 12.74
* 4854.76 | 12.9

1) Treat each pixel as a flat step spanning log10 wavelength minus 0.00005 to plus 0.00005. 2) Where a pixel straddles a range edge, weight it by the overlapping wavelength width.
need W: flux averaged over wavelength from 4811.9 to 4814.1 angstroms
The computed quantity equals 12.6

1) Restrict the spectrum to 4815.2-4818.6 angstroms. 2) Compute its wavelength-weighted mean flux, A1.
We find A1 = 13.1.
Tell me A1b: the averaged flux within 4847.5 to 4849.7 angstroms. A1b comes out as 12.7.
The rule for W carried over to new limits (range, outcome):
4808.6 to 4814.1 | 12.6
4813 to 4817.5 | 13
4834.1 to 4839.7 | 12.9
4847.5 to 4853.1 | 12.7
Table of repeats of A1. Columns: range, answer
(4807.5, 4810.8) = 12.4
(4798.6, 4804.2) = 12.8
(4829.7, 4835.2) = 12.4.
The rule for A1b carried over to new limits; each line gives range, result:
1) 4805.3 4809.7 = 12.3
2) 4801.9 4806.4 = 12.8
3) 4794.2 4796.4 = 13.4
